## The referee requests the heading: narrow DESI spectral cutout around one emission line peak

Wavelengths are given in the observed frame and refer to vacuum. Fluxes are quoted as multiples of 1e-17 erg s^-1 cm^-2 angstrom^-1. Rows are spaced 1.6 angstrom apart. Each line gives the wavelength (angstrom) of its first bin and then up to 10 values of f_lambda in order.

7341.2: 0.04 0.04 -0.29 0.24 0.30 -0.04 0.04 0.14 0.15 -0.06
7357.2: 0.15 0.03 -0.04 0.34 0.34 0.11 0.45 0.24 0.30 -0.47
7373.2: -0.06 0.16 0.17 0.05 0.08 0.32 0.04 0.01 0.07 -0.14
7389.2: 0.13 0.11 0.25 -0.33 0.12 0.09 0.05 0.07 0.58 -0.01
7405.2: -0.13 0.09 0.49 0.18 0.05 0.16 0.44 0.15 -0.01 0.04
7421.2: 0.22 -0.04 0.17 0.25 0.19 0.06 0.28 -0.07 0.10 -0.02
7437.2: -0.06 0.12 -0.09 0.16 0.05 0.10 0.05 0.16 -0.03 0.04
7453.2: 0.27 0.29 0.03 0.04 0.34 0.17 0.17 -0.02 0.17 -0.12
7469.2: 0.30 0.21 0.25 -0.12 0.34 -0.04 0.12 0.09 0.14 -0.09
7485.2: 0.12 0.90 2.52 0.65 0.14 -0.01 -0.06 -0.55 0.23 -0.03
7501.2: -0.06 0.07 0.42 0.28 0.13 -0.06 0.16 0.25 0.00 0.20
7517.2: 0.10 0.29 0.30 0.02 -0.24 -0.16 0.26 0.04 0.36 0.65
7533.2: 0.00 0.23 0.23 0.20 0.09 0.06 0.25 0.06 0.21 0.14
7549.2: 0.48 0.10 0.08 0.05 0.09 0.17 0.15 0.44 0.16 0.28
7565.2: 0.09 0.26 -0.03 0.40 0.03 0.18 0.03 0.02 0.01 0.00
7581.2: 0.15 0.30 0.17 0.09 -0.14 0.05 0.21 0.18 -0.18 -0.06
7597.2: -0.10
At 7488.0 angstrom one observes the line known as H-alpha 6563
